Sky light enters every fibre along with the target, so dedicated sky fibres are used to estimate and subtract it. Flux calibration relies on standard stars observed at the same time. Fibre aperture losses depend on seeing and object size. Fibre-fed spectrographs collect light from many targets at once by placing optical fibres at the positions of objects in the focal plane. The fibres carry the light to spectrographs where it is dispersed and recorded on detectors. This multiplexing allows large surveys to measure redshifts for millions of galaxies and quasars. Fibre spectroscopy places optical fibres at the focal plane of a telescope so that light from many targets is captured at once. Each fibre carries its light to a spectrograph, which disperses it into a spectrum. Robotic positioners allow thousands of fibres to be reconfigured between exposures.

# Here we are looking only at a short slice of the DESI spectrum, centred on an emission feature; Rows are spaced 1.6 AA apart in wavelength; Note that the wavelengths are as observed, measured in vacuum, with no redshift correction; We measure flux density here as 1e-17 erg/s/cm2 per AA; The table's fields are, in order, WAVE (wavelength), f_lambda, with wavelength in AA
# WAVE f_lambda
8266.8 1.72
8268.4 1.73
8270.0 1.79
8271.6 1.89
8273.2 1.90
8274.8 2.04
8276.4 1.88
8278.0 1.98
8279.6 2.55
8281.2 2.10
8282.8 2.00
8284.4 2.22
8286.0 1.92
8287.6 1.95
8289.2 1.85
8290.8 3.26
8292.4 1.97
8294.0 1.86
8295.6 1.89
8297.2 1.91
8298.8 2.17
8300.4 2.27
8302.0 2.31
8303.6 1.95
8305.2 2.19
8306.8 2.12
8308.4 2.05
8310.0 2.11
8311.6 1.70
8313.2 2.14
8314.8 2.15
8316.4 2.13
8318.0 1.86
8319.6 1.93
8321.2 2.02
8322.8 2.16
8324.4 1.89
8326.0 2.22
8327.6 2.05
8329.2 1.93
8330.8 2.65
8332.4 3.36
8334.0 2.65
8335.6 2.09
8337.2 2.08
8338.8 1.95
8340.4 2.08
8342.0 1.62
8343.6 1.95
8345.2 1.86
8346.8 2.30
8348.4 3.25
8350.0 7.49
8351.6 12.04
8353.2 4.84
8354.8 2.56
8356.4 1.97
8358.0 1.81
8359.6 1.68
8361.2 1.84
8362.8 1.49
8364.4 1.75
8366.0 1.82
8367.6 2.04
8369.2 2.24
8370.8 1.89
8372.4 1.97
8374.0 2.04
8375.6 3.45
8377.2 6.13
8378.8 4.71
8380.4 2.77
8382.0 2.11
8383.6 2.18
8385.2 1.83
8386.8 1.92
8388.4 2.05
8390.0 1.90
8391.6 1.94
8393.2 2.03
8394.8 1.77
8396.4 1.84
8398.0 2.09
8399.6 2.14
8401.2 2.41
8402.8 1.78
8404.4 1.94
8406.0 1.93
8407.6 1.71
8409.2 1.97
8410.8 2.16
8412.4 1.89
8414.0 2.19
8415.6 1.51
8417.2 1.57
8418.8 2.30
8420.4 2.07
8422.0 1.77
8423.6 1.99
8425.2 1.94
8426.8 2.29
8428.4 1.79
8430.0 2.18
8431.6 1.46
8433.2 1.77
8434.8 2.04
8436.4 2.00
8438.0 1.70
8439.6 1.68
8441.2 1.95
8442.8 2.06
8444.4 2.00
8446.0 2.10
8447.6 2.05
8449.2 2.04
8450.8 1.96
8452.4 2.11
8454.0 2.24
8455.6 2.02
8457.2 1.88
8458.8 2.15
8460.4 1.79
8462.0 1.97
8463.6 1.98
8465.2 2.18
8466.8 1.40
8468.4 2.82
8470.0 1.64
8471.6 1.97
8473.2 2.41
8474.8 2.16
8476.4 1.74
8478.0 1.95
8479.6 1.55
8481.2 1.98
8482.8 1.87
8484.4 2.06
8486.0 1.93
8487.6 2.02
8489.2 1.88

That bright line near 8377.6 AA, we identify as [N II] 6583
